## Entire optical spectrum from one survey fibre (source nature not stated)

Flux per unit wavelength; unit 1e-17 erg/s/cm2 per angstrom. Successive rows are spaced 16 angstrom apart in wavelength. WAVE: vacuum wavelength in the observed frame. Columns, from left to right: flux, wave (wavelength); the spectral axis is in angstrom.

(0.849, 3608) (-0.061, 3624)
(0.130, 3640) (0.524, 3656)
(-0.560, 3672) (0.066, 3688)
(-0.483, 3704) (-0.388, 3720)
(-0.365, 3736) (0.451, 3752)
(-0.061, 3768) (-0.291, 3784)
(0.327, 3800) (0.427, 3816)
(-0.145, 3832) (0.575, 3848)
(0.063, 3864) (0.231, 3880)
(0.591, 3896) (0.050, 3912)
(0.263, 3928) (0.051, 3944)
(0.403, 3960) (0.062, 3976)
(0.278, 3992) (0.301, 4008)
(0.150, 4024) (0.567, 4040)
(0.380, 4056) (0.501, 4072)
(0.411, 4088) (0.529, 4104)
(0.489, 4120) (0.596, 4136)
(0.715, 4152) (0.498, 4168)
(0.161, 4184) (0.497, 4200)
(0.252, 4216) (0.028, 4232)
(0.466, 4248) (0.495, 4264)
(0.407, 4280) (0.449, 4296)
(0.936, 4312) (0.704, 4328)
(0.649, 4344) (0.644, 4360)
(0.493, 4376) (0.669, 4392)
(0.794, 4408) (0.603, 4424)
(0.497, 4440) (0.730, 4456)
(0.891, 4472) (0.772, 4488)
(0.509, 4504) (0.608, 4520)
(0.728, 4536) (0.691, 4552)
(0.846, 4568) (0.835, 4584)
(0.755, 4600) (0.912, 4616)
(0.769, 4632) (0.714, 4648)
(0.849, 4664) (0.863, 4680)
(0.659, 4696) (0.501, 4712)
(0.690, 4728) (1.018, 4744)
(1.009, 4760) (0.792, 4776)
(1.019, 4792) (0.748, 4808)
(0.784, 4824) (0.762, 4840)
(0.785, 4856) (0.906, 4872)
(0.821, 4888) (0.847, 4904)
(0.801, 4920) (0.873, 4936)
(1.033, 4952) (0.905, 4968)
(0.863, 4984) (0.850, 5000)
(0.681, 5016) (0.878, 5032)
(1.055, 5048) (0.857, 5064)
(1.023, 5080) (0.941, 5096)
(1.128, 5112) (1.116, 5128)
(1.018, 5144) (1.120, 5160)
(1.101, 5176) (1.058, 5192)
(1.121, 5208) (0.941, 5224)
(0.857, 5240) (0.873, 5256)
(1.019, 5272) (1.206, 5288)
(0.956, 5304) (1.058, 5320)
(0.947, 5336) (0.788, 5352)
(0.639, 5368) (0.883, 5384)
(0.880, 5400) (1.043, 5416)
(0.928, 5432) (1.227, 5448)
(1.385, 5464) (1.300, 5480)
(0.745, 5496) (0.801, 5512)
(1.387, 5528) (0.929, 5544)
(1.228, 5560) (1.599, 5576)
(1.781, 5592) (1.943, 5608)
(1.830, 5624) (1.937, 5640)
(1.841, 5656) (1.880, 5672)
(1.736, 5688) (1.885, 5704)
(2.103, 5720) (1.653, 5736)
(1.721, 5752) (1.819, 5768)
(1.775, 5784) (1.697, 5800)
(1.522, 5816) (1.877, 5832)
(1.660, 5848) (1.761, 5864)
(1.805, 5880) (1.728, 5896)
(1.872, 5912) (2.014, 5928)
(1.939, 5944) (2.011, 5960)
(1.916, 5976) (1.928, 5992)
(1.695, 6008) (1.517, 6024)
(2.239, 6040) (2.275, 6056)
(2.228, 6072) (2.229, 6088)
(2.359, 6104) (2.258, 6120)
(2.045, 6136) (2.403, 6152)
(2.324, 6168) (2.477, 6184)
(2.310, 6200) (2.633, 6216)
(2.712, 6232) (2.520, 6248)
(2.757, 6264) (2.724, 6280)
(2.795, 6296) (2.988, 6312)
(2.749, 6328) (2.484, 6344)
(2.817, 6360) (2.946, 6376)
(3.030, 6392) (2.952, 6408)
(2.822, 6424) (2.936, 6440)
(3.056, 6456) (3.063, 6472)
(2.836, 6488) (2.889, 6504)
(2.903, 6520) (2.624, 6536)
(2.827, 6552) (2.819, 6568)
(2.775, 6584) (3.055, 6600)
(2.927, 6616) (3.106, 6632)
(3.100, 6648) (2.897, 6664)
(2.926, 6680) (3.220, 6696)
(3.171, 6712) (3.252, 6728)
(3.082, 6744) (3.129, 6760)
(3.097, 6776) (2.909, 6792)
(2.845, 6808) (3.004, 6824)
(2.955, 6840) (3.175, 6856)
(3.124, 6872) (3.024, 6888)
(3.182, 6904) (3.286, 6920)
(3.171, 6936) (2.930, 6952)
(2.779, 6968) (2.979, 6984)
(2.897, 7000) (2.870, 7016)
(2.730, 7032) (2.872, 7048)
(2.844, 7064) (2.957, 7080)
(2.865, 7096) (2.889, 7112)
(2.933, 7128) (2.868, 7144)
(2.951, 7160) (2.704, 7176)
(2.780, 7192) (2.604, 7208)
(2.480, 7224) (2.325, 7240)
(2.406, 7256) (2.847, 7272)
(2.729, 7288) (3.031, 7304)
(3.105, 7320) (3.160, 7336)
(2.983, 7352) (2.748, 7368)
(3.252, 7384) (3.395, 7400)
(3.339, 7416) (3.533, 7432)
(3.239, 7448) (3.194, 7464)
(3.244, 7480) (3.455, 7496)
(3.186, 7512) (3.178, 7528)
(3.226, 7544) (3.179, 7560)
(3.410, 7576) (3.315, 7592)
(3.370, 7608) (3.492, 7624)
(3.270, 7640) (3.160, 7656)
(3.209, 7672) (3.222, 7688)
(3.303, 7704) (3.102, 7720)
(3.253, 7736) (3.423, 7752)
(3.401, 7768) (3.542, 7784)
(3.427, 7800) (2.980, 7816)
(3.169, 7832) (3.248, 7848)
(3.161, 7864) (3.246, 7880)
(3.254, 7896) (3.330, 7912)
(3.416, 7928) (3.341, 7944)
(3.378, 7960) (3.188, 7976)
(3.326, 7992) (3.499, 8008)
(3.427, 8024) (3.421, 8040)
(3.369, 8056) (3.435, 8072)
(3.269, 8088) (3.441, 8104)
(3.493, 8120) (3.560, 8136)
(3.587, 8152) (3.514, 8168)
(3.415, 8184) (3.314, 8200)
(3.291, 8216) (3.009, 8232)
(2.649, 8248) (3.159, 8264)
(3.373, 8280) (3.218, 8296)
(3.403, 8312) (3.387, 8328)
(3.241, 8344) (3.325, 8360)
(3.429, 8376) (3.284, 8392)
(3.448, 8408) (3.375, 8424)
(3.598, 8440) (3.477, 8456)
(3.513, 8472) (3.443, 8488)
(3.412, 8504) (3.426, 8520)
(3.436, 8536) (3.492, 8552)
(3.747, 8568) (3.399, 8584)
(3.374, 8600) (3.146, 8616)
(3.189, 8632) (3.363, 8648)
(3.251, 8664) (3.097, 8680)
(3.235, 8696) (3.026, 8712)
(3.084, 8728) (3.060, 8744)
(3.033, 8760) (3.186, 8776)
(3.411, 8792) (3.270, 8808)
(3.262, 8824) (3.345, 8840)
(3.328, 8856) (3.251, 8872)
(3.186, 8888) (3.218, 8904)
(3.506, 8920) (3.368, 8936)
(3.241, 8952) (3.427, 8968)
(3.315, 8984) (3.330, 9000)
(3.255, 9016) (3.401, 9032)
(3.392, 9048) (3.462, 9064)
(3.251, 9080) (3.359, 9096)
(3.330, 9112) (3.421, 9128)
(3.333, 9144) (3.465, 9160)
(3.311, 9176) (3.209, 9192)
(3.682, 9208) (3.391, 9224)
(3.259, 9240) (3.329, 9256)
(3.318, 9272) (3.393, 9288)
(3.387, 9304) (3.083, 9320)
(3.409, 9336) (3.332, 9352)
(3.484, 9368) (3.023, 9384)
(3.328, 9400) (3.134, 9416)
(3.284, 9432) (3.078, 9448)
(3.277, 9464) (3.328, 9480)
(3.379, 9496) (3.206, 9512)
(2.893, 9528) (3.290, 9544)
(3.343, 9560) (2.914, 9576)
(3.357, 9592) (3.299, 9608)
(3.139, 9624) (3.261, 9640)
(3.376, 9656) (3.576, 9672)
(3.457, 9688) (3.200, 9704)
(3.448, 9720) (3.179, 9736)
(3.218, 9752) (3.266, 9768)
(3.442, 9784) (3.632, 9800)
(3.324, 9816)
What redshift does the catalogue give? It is 0.40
